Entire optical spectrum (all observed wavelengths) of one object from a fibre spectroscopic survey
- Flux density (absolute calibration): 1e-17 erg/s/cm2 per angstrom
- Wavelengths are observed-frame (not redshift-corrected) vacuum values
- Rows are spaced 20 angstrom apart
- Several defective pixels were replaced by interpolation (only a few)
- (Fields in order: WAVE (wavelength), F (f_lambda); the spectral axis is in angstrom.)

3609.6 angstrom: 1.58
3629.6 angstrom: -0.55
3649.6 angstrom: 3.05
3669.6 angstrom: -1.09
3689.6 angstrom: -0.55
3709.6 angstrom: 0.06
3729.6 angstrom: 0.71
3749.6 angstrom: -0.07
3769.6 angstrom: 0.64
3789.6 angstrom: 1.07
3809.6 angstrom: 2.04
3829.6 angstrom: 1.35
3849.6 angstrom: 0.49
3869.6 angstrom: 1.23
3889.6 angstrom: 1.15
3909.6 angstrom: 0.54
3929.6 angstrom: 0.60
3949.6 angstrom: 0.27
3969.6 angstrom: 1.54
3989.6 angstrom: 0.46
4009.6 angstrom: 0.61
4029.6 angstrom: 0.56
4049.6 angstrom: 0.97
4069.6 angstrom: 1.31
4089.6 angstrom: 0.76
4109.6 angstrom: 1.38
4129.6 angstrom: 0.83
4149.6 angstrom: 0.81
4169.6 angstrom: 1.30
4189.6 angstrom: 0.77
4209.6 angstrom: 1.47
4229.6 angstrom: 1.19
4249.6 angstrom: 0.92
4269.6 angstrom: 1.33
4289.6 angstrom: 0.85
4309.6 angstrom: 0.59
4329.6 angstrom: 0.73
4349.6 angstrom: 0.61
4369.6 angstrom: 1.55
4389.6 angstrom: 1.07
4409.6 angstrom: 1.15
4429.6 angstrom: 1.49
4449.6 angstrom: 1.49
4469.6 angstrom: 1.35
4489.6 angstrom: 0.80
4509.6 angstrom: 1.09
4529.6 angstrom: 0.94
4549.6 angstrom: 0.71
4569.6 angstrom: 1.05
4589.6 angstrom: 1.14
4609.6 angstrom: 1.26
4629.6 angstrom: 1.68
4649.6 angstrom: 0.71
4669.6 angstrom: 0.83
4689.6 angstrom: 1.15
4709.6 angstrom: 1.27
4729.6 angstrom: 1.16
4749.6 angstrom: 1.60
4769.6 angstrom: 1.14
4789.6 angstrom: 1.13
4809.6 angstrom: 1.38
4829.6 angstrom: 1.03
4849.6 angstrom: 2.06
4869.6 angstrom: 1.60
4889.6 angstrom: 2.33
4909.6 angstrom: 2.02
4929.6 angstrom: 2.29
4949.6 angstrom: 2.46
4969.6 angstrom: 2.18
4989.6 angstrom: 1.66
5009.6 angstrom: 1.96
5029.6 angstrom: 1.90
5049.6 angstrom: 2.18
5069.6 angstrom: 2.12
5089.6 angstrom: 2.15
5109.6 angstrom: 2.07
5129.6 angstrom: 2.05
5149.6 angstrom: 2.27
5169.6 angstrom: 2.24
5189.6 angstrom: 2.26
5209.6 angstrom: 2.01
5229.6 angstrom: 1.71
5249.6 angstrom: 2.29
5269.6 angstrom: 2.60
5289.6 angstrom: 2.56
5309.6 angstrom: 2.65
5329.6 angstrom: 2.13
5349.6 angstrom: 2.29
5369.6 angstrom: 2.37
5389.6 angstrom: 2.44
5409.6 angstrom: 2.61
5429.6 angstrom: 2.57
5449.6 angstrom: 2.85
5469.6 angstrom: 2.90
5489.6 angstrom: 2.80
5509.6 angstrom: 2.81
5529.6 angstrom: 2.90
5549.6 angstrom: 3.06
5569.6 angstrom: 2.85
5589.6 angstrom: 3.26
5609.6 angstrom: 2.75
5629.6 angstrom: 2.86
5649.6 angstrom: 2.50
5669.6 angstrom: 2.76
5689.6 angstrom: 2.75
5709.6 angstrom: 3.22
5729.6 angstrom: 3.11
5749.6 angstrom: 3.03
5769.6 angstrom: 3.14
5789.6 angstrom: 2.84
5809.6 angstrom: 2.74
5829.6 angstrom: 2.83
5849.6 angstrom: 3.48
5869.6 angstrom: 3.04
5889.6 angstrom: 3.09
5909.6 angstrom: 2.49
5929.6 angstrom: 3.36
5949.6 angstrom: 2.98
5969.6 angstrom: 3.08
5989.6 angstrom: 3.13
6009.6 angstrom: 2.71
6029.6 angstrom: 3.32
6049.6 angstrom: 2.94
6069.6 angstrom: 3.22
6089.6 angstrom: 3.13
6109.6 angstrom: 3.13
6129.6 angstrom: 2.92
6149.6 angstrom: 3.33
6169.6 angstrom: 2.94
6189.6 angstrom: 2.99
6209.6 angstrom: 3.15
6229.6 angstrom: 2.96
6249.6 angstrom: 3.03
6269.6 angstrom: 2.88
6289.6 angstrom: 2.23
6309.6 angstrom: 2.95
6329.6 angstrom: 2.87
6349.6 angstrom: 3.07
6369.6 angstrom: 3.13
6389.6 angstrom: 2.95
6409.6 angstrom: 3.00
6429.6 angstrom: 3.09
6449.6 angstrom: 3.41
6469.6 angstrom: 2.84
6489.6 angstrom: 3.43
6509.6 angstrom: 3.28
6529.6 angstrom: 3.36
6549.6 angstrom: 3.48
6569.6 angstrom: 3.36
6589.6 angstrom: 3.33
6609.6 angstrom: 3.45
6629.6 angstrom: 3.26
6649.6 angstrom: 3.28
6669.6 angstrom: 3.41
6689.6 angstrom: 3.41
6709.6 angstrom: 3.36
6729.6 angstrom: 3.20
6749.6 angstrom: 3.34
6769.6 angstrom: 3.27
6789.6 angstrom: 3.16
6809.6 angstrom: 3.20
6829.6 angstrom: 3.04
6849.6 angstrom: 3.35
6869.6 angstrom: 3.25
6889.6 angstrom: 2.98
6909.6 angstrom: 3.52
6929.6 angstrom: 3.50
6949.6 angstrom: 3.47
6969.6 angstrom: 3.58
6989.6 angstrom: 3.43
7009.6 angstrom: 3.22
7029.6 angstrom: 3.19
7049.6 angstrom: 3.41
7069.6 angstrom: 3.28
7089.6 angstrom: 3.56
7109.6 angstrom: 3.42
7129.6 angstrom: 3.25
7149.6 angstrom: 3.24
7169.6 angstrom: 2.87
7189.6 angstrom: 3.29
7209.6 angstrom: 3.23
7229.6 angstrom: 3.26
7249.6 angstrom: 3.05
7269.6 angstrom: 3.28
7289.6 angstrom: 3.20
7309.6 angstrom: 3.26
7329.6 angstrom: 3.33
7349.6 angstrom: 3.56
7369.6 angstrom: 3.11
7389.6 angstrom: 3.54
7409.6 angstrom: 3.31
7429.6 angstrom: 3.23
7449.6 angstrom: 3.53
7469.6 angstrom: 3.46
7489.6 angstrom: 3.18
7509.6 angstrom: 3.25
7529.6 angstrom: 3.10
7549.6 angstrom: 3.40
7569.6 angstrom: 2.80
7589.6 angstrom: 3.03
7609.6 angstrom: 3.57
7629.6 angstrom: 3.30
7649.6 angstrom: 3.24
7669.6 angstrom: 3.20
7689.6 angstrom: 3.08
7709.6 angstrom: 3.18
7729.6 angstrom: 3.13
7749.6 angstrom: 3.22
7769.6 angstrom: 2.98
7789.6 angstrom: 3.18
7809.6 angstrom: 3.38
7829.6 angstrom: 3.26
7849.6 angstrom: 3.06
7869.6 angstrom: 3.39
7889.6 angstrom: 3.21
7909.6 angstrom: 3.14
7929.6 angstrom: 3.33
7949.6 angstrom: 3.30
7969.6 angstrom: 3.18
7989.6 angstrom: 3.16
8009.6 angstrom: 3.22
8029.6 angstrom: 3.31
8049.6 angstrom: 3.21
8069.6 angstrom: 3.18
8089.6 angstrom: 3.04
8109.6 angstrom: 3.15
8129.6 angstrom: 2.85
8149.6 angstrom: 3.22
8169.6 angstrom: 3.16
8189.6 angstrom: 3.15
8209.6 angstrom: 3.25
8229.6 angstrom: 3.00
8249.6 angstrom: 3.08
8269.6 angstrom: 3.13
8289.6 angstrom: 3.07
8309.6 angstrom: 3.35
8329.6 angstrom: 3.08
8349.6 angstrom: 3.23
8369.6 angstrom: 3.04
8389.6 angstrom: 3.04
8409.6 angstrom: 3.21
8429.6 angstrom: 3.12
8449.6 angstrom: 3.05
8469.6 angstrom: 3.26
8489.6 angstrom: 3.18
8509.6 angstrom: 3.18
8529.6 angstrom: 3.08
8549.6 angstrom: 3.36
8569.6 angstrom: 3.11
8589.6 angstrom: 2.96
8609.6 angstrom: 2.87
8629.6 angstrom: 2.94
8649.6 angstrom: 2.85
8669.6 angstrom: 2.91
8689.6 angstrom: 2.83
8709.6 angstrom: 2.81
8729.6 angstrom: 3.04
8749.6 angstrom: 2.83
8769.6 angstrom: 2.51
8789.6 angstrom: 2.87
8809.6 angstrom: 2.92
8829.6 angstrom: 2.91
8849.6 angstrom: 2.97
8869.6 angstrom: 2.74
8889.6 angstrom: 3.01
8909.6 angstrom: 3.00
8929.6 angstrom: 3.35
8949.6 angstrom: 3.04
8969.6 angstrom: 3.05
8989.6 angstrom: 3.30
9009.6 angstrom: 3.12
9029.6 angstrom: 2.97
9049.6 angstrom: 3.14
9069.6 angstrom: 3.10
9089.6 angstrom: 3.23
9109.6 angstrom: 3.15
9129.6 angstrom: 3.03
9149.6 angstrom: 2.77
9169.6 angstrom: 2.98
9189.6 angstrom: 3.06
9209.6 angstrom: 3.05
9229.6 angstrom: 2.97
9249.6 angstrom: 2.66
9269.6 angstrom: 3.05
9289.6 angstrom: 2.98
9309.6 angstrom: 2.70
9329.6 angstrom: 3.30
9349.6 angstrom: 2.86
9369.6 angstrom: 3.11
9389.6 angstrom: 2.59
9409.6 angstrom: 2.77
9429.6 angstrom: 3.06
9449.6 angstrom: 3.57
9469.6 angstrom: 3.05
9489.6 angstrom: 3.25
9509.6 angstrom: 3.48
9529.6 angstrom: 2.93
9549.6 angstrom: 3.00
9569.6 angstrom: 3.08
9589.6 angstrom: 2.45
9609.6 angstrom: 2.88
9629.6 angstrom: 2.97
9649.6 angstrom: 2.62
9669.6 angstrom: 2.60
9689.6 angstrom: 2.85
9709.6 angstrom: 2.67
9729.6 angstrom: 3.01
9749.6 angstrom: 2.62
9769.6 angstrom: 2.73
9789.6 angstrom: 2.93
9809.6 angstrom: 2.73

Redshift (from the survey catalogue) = 0.22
